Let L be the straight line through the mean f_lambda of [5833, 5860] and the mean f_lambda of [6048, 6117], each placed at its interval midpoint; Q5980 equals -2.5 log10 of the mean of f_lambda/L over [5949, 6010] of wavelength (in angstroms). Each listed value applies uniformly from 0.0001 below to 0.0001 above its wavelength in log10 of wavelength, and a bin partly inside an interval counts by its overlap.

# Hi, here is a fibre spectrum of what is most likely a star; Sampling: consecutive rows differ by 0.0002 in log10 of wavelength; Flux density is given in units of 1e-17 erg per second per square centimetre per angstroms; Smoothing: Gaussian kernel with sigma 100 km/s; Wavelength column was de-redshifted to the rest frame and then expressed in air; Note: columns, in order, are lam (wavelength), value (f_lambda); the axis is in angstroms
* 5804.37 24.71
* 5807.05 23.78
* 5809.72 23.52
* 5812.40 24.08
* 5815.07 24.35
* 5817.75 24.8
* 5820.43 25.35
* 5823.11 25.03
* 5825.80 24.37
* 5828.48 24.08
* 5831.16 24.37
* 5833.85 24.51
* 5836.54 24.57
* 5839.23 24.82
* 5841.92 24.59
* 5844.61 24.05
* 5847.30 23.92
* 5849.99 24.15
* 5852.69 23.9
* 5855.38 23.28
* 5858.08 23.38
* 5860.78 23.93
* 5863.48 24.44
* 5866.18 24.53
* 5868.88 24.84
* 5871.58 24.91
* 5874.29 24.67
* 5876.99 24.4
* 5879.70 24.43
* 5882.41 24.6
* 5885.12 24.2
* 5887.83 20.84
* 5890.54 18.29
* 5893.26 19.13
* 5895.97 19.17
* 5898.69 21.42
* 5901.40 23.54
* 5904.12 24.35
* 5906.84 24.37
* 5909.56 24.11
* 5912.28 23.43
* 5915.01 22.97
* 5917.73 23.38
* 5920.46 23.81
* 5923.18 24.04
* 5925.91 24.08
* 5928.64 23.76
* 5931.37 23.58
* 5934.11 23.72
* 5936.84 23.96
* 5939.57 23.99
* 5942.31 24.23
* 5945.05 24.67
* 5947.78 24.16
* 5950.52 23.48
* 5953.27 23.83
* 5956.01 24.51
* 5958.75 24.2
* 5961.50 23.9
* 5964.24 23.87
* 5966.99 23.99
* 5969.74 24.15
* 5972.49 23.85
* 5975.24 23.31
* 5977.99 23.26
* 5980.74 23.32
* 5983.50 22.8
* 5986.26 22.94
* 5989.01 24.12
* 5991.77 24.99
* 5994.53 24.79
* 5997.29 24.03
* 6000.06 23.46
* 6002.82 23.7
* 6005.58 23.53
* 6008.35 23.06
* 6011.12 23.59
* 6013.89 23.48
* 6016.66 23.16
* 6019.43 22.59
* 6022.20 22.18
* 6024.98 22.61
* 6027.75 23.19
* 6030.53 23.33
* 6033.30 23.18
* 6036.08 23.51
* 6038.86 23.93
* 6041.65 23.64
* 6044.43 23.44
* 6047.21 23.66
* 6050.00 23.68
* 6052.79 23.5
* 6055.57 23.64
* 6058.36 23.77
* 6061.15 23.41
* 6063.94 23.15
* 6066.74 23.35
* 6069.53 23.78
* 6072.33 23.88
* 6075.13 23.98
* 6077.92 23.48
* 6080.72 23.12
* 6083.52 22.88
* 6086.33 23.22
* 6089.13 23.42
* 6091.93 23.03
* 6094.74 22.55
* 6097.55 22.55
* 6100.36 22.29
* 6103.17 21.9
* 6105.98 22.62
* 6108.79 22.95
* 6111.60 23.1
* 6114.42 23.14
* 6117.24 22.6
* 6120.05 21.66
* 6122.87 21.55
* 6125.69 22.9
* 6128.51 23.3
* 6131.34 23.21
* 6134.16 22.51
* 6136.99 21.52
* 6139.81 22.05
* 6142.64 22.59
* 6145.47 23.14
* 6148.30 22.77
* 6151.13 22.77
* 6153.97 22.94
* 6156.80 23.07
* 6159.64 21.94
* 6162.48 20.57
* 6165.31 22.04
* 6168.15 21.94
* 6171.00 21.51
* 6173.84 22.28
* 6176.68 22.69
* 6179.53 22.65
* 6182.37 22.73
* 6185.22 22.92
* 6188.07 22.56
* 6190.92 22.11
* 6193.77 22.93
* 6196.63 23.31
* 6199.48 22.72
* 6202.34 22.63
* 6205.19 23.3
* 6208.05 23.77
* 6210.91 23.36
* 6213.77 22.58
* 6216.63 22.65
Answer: -0.01 mag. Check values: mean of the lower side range 24.1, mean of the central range 23.8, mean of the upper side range 23.2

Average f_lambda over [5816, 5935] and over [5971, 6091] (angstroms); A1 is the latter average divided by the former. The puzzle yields 0.99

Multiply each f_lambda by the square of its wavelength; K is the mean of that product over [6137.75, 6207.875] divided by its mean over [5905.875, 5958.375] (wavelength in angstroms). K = 1.02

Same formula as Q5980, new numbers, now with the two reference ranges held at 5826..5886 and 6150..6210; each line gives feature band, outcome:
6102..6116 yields 0.01 mag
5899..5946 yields 0.01 mag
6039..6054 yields -0.02 mag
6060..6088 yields -0.01 mag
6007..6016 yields 0.01 mag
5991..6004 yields -0.03 mag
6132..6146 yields 0.02 mag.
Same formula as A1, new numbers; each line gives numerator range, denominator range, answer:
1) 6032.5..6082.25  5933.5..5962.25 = 0.98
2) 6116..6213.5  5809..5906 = 0.95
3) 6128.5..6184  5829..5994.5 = 0.95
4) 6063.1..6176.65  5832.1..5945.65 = 0.96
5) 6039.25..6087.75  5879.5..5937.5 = 1.03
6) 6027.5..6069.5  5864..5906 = 1.03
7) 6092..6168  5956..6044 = 0.95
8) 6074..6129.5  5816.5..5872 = 0.94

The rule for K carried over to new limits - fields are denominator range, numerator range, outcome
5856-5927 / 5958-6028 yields 1.05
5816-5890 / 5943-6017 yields 1.03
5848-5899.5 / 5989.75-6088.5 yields 1.07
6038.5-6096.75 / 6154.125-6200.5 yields 0.99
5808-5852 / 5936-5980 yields 1.03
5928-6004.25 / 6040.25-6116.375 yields 1.01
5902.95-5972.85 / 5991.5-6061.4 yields 1.01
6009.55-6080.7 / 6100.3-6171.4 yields 0.99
